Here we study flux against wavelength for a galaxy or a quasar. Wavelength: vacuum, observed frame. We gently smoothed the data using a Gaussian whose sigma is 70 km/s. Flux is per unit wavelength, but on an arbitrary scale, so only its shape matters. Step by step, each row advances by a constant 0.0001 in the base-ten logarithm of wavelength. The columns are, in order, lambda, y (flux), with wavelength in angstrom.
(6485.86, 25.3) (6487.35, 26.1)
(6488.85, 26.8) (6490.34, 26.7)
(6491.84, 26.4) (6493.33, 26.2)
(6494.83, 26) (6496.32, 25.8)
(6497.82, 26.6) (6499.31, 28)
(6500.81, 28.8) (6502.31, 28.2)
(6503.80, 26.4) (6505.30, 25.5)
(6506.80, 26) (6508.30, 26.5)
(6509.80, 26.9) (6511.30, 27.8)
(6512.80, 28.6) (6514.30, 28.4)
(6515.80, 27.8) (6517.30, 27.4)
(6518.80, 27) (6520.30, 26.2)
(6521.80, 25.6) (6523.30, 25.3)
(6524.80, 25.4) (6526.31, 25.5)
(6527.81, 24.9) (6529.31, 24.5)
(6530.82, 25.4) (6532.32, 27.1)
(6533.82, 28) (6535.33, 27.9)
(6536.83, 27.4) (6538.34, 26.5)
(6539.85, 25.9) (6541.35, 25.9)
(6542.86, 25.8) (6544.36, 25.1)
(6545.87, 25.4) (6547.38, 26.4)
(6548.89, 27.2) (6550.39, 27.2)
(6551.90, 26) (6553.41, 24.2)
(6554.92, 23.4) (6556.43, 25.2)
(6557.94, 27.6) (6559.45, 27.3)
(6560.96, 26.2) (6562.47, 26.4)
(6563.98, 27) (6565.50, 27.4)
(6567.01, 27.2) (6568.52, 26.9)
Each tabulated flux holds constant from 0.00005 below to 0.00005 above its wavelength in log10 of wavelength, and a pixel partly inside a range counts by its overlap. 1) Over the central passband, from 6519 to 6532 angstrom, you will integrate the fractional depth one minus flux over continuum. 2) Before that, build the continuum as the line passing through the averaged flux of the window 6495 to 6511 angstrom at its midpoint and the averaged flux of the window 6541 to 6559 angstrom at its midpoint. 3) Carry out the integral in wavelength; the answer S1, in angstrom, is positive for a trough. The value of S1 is 0.4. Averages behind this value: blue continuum 26.9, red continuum 25.8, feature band 25.5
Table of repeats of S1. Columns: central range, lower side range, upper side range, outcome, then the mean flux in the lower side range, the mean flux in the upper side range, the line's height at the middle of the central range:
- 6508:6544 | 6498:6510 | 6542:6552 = 0.05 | 27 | 26.2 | 26.6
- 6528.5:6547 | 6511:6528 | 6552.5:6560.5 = -0.07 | 26.7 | 25.6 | 26.1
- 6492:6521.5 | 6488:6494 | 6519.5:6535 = -0.90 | 26.5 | 25.9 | 26.2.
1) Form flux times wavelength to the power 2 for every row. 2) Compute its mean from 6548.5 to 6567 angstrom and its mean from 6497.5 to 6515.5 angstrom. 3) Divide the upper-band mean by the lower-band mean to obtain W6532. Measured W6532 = 0.98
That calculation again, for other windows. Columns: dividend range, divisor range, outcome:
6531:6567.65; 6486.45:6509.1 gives 1.01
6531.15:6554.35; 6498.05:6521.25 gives 0.98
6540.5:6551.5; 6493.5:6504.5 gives 0.98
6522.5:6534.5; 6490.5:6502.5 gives 0.97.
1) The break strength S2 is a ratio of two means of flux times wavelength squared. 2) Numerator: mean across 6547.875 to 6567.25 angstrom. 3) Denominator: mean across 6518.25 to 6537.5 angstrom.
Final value 1.01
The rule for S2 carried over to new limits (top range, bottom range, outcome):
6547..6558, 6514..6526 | 0.98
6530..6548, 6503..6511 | 1.01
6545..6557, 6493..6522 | 0.96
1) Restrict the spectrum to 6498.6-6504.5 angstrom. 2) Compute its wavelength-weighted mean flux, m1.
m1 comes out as 27.9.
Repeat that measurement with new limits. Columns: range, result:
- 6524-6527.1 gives 25.4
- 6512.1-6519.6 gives 27.8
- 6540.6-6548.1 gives 25.7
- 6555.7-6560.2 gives 26.7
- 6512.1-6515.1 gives 28.5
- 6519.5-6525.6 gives 25.6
